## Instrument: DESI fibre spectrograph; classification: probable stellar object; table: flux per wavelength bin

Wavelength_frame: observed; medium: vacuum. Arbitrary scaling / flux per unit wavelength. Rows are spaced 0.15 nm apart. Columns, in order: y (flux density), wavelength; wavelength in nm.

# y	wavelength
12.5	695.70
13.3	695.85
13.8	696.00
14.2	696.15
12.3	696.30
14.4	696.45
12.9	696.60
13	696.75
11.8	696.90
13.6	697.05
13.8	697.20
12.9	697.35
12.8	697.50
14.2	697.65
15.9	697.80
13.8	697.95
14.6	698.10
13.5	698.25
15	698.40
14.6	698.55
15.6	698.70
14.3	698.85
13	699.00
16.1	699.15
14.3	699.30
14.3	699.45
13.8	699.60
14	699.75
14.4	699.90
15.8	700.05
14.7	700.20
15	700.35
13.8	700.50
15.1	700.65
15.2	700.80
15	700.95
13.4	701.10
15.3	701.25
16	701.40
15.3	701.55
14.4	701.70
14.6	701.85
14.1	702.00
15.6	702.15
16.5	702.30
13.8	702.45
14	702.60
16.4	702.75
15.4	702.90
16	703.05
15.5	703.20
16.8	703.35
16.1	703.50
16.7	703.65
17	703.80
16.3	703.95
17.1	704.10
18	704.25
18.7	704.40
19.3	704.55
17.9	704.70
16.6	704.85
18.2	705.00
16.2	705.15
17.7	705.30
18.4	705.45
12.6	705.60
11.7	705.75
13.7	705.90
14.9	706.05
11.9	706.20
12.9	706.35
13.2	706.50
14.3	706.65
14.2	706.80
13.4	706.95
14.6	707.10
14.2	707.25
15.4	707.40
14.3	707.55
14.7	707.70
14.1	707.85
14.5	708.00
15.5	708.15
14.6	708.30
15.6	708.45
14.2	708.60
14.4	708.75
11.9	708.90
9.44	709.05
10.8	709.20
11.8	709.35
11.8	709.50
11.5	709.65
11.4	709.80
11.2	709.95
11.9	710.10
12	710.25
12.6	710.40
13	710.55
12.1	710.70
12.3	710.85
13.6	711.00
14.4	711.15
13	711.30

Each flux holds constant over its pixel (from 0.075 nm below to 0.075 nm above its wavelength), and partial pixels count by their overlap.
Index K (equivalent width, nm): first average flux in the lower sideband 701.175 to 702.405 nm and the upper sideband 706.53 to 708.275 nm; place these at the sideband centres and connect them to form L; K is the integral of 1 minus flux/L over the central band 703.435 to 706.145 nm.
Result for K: -0.307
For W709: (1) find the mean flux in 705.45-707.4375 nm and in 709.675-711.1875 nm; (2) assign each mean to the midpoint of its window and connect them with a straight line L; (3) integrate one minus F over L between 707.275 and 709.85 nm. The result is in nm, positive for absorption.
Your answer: -0.06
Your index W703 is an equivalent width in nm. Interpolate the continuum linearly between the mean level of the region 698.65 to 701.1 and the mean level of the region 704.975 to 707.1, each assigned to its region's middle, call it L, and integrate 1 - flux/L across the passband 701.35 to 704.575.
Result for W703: -0.334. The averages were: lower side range 14.6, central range 16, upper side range 14.4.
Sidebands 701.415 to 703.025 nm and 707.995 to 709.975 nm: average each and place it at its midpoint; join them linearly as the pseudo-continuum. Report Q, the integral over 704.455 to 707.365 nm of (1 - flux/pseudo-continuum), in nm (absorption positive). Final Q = -0.26 nm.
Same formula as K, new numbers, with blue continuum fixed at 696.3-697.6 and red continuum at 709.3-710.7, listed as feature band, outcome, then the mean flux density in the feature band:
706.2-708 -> -0.27 nm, 14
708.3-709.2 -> -0.07 nm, 13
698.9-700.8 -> -0.25 nm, 14.5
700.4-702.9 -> -0.44 nm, 14.9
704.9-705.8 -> -0.26 nm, 15.9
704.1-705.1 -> -0.45 nm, 18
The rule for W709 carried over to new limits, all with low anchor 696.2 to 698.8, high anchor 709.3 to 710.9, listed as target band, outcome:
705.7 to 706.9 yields -0.08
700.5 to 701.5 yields -0.12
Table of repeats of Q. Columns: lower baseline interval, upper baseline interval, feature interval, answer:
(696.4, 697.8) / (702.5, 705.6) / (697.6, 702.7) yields 0.06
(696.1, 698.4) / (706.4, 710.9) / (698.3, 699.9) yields -0.11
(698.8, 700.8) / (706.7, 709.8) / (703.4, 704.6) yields -0.28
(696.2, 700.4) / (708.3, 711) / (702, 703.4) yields -0.21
